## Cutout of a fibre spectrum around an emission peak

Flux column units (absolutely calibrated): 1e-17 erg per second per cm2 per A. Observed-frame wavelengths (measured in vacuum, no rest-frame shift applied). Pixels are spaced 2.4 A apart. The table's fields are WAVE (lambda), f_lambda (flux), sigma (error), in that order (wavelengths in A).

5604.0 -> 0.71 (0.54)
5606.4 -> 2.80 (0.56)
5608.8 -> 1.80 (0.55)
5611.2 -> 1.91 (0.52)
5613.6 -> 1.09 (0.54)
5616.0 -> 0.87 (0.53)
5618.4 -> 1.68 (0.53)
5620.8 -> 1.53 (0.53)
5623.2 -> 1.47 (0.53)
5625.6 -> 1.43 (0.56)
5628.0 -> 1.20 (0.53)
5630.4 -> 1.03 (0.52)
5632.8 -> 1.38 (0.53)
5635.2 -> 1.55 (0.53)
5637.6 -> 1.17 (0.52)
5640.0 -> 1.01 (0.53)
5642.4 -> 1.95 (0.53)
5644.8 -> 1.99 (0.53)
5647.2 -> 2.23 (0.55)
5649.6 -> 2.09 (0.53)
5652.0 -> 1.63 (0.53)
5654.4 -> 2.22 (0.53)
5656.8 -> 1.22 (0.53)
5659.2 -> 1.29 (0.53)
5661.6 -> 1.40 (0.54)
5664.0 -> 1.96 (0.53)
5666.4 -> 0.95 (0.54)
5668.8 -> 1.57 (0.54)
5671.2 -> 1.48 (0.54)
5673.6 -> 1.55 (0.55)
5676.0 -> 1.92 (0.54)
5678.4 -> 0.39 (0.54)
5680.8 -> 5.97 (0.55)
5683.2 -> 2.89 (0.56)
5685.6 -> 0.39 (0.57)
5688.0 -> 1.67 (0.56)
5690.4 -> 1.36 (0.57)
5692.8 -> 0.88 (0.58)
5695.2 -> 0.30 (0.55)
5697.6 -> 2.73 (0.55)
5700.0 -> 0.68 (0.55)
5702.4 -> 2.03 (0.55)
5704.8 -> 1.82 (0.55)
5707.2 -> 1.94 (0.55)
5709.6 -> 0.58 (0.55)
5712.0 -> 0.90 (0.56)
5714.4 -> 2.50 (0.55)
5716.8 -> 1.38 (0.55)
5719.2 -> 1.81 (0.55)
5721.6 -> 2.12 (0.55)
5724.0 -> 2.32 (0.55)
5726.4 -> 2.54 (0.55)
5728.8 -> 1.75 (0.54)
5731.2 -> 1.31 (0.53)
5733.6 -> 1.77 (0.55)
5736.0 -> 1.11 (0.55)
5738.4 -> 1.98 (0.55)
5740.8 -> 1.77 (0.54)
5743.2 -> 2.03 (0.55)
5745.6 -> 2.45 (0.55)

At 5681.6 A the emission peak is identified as H-beta 4861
